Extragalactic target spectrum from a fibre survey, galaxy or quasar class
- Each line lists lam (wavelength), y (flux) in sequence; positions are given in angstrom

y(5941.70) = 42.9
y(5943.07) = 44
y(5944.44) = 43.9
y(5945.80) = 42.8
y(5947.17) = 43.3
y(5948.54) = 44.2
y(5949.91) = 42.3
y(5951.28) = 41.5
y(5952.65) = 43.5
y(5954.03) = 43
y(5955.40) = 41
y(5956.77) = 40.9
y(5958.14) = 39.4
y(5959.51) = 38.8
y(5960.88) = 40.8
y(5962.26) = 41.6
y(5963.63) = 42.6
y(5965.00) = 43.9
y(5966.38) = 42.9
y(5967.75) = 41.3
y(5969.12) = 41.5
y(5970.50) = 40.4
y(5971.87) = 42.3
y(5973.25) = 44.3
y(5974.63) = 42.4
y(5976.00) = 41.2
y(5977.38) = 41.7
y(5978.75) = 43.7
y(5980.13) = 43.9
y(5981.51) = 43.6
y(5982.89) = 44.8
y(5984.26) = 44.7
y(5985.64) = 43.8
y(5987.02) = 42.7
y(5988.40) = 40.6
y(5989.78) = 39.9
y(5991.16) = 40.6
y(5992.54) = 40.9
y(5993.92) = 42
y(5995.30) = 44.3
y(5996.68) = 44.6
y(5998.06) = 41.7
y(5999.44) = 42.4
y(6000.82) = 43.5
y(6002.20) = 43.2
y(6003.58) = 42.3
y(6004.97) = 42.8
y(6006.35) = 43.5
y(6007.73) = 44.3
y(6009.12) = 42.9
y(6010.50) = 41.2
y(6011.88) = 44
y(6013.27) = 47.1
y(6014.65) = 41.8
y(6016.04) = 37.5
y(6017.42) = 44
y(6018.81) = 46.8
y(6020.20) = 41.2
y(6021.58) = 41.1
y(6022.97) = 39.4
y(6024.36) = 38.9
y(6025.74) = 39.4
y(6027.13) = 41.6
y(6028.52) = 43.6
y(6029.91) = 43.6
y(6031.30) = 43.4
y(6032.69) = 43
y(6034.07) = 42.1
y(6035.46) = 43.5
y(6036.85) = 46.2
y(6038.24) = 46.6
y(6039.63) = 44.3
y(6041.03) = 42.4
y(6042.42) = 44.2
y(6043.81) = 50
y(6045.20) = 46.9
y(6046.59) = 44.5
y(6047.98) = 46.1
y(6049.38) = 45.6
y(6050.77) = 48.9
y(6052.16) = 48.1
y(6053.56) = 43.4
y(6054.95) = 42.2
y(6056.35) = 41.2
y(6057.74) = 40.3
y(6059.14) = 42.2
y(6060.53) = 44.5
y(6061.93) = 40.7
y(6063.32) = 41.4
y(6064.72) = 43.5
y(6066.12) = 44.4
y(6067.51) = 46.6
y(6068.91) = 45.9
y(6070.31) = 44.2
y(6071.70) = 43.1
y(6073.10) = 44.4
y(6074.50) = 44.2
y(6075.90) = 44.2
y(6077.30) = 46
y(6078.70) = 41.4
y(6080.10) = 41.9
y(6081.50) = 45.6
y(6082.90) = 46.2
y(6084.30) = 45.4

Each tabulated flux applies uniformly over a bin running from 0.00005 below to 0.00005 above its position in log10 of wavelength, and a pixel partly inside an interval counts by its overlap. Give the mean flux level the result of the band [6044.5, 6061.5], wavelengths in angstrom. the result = 44.4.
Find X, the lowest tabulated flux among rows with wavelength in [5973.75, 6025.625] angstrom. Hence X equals 37.5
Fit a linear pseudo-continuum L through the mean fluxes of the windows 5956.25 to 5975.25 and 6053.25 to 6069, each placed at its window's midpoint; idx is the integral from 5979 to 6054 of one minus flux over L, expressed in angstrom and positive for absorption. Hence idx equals -1.9 angstrom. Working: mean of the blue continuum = 41.6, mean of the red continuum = 42.9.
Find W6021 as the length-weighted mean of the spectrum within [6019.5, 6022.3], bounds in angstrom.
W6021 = 41.1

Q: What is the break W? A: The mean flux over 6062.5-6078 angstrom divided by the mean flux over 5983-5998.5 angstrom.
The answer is 1.0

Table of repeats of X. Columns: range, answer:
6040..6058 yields 40.3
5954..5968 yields 38.8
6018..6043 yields 38.9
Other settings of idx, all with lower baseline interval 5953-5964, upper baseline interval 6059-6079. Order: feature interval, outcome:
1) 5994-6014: -0.6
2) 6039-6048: -0.5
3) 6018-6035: 0.3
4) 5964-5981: -0.4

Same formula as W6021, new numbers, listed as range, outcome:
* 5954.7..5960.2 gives 40.1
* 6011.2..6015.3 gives 44.3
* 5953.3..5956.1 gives 41.9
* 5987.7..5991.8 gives 40.3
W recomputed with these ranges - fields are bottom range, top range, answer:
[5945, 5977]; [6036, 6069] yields 1.06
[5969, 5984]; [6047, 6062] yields 1.03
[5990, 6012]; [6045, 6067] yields 1.03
